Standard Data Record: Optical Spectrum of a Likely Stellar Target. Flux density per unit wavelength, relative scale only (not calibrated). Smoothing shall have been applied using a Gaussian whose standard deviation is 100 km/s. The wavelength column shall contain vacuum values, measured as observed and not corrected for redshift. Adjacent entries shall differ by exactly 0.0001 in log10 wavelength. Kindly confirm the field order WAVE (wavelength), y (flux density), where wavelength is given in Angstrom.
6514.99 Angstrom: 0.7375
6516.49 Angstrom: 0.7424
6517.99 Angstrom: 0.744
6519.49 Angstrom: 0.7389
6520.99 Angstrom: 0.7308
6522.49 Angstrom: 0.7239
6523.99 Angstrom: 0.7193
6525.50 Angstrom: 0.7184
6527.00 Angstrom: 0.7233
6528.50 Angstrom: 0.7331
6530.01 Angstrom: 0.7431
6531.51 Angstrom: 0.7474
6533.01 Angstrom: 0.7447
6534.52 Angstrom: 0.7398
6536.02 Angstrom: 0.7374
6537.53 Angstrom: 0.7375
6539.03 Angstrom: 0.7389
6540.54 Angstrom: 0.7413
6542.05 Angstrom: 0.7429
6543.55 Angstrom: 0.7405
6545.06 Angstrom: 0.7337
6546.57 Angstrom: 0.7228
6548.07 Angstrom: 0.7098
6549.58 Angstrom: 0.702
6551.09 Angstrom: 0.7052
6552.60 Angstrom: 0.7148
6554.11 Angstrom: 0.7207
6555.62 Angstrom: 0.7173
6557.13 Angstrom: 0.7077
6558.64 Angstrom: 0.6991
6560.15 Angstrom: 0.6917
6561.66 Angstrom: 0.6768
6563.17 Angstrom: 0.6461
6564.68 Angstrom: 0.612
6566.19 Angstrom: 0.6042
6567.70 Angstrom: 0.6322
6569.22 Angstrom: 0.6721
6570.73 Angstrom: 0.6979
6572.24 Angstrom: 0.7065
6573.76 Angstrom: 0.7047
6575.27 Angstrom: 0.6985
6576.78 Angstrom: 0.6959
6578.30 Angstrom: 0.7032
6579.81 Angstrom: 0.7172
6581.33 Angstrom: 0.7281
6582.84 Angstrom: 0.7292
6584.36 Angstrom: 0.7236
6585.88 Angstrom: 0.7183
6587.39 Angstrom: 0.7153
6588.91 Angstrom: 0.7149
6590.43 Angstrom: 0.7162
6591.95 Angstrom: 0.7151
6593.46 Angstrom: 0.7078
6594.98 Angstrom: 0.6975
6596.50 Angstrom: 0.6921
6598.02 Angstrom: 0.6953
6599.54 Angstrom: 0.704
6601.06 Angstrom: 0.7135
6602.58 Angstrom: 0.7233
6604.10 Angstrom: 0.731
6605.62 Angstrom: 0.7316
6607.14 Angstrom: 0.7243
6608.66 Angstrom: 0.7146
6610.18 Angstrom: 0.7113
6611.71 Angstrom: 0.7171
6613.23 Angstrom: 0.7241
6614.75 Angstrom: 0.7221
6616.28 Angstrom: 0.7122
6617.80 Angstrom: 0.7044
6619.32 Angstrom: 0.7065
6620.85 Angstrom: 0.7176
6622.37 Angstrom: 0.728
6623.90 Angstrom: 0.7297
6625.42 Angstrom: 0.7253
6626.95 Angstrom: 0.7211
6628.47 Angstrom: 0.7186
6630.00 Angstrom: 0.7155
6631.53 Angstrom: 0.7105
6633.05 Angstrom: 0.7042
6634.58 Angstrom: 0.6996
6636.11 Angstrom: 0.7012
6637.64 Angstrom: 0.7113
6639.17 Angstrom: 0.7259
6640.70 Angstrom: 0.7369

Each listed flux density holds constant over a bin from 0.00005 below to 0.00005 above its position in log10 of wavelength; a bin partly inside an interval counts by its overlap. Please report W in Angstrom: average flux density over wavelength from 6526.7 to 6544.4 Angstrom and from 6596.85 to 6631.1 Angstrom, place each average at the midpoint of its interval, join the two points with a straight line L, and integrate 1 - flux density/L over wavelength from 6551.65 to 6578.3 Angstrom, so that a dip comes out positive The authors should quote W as 1.8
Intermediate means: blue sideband 0.74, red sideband 0.717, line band 0.683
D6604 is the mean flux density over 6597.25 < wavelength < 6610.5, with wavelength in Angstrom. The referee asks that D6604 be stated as 0.717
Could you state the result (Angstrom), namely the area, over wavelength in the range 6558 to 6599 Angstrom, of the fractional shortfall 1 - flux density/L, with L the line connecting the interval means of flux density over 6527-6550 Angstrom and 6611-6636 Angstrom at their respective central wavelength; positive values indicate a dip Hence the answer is 1.8 Angstrom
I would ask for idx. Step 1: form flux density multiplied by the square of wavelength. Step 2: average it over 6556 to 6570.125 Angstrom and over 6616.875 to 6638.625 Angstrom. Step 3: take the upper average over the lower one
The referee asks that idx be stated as 1.10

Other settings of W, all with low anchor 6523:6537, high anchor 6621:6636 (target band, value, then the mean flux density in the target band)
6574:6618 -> 0.5 Angstrom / 0.714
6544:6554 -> 0.2 Angstrom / 0.716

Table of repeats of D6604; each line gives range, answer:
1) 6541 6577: 0.694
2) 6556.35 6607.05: 0.698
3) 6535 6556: 0.726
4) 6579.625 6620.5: 0.715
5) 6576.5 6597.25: 0.713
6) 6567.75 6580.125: 0.695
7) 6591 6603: 0.706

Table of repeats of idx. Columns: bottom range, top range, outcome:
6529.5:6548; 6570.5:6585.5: 0.97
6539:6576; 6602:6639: 1.05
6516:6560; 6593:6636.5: 1.00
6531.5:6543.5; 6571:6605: 0.97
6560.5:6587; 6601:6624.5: 1.06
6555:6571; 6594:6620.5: 1.08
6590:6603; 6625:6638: 1.02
